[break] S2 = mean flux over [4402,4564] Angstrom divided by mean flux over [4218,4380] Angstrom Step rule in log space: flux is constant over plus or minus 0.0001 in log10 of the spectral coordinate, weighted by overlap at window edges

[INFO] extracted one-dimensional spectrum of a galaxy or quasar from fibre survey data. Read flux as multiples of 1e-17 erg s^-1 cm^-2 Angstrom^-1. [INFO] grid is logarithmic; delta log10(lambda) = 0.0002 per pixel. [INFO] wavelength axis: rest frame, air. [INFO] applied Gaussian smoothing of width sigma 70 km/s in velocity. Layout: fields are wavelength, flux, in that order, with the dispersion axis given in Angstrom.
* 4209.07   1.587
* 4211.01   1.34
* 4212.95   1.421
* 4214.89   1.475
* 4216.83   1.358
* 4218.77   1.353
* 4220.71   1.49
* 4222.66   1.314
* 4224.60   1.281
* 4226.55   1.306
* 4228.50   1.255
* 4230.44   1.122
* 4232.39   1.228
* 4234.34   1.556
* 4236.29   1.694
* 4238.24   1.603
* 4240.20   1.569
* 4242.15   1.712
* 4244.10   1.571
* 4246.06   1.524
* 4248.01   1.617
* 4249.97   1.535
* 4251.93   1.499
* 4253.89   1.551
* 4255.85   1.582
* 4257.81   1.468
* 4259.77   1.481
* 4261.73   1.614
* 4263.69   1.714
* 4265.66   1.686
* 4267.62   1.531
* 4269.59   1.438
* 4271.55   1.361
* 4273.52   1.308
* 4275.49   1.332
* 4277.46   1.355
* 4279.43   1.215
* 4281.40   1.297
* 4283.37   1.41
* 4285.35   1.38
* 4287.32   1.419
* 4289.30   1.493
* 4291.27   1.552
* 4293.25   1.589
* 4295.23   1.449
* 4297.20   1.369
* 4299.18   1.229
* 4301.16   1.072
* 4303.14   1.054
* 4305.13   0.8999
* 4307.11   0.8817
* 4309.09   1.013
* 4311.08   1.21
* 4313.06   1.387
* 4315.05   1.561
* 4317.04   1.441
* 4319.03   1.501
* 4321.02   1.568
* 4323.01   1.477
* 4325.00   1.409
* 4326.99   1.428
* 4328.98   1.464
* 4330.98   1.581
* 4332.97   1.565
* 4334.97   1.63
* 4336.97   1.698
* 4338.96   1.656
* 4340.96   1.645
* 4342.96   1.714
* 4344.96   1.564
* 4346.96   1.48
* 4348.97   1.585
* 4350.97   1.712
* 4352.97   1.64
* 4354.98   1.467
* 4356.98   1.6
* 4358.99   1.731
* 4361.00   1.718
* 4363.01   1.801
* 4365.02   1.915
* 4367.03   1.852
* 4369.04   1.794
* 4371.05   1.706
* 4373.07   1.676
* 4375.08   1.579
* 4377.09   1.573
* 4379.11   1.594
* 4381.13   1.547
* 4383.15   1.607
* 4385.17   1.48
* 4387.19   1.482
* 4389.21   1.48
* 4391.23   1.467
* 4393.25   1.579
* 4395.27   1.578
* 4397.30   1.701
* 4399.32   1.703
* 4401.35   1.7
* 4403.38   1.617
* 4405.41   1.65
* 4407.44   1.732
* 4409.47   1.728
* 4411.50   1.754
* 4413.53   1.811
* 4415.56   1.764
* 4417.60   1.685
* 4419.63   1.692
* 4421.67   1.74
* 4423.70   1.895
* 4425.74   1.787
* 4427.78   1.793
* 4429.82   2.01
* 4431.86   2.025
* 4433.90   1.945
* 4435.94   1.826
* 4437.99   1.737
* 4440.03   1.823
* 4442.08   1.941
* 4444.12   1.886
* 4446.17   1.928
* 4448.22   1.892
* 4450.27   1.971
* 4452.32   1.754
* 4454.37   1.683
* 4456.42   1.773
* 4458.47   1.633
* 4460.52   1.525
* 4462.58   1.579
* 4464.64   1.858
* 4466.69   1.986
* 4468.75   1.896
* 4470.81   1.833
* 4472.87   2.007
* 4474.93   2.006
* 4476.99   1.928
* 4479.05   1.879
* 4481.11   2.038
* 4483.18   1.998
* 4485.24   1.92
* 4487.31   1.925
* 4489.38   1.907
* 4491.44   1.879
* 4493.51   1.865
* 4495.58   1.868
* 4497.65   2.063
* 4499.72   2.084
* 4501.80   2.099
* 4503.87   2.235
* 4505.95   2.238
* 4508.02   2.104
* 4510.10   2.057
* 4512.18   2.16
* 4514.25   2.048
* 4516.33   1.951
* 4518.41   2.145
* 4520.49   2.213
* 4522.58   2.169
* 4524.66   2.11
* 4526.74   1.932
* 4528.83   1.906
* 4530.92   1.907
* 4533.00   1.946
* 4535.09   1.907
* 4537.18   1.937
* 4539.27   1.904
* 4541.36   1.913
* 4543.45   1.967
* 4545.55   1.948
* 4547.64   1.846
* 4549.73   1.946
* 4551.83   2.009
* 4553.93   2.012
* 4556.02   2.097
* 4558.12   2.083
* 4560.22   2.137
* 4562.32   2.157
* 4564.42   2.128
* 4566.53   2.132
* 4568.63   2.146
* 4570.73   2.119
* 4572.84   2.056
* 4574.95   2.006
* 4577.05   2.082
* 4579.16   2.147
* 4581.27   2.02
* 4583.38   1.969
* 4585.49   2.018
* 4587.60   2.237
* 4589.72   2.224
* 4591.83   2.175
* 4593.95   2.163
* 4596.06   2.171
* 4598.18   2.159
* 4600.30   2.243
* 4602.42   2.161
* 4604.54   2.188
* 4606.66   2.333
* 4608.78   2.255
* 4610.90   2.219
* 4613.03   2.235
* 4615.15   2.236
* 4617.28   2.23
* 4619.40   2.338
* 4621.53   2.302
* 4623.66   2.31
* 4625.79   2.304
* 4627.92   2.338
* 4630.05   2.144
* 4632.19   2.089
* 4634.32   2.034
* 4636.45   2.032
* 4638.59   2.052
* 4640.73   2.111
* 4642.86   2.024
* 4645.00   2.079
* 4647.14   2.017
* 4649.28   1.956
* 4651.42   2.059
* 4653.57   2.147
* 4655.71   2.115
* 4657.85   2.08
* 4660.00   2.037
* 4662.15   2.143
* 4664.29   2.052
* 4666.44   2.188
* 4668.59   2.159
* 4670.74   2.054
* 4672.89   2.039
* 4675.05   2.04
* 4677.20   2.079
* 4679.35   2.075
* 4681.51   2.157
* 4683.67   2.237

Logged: 1.29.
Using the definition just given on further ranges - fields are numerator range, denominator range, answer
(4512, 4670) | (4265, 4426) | 1.37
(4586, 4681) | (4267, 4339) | 1.56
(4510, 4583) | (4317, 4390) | 1.27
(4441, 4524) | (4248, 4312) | 1.41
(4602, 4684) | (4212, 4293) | 1.47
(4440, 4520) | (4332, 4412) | 1.18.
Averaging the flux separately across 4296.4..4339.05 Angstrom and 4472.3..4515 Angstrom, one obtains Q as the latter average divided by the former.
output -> 1.48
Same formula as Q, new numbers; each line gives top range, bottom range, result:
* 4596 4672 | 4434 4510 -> 1.13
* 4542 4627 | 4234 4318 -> 1.50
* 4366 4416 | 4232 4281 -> 1.09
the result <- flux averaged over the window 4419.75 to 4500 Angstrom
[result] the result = 1.87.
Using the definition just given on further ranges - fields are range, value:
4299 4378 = 1.52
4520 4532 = 2.03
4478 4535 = 2.02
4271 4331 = 1.34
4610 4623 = 2.26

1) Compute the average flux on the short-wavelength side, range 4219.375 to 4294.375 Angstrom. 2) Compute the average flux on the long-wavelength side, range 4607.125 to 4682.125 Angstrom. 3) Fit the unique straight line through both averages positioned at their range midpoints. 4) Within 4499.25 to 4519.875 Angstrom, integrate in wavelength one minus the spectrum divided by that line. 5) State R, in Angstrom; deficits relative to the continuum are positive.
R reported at -2.3 Angstrom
